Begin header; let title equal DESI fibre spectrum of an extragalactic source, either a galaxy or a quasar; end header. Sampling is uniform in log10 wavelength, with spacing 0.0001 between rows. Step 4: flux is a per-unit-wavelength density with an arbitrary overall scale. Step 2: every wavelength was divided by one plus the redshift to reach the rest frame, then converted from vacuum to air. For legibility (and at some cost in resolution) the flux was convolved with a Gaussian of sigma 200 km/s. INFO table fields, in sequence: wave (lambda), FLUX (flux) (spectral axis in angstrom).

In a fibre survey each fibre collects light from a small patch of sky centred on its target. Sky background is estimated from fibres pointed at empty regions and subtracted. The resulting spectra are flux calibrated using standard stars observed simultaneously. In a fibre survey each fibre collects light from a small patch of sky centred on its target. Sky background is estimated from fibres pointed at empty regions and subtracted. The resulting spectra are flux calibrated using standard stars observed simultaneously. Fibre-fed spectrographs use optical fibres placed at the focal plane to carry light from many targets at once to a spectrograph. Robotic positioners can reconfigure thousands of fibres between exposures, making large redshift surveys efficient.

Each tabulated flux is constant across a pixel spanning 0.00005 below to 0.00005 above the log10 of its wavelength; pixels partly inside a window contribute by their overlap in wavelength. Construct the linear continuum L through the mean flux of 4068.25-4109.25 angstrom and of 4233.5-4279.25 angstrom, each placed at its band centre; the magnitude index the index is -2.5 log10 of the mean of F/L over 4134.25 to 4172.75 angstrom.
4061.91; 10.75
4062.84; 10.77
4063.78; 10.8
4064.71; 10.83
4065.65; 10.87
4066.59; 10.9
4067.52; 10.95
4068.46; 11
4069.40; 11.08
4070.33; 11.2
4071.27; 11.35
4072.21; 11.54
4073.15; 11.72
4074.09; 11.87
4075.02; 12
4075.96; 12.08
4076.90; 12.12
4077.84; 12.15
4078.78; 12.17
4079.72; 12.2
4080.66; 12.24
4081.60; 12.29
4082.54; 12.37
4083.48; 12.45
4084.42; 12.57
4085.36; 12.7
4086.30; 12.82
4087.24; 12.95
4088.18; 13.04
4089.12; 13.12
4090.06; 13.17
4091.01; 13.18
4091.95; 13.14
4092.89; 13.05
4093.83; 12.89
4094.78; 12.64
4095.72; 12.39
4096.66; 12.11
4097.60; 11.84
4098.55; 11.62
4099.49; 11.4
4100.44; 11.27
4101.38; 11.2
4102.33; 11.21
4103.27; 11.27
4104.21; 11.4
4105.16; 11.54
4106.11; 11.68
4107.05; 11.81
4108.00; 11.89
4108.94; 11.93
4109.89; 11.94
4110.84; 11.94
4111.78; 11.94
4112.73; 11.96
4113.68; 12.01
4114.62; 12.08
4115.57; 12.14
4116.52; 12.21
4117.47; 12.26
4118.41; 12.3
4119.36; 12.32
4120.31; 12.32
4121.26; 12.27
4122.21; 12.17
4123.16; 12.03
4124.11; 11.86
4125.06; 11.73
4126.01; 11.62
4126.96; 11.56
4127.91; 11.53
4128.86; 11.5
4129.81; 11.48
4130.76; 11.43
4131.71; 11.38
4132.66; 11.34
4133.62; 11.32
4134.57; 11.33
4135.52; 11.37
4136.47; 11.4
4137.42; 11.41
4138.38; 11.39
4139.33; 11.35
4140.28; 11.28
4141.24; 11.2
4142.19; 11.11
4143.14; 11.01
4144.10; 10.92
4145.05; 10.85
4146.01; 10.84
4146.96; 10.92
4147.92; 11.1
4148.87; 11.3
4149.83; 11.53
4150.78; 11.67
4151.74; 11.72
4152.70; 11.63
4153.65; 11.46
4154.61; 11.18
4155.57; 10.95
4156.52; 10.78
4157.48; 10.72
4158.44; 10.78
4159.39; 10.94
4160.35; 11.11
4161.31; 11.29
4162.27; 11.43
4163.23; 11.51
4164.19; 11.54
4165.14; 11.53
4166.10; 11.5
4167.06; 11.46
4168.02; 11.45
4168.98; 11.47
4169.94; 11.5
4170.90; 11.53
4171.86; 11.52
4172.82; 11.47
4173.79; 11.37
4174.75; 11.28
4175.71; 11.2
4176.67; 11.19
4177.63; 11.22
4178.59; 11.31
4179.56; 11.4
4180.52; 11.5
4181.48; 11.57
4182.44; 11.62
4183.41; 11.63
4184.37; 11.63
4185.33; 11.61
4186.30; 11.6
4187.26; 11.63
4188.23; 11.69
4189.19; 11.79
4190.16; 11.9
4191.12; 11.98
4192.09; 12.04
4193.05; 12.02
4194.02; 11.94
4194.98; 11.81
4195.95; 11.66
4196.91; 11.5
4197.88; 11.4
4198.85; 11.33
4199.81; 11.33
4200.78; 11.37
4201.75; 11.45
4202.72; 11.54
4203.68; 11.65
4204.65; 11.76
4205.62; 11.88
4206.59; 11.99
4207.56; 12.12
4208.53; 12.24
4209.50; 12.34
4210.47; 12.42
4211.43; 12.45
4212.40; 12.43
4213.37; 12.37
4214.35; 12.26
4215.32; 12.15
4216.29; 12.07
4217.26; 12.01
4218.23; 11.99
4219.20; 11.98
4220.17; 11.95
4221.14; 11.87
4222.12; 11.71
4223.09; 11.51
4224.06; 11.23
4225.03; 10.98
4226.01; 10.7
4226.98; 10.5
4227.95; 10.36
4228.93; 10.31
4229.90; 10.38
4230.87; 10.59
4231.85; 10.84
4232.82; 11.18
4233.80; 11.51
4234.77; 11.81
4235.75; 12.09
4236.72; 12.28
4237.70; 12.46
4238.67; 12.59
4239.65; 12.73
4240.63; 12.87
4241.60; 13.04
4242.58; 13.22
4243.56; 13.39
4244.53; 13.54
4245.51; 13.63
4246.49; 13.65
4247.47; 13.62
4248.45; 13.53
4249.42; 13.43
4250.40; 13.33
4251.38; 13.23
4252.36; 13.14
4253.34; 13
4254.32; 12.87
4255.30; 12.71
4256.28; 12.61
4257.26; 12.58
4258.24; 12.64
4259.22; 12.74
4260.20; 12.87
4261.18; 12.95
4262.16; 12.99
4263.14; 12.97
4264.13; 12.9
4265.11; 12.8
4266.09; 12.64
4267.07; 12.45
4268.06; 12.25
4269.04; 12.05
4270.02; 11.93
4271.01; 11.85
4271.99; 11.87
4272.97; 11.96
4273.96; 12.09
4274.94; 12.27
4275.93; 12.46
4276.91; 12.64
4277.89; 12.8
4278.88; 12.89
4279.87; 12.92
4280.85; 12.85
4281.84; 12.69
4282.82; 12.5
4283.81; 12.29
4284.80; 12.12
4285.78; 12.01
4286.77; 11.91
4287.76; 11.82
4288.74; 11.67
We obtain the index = 0.10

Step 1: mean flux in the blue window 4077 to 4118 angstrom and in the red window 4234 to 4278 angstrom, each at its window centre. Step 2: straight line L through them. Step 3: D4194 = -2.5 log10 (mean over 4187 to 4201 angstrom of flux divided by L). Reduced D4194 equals 0.074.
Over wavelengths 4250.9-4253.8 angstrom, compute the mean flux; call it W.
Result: 13.1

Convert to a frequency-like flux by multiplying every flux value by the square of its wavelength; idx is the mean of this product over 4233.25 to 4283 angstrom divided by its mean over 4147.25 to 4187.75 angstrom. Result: 1.17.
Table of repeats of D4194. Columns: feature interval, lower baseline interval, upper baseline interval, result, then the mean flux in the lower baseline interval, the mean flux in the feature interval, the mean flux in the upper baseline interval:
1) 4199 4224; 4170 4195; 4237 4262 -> 0.03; 11.6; 11.9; 13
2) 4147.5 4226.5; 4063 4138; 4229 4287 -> 0.06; 11.9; 11.6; 12.5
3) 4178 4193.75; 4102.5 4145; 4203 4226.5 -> 0.01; 11.7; 11.7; 11.9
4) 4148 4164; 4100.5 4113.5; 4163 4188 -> 0.03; 11.7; 11.3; 11.5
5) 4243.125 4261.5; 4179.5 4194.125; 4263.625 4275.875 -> -0.09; 11.7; 13.1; 12.3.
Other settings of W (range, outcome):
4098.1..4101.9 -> 11.4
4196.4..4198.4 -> 11.4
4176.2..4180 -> 11.3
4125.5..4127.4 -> 11.6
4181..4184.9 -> 11.6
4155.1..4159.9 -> 10.9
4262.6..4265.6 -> 12.9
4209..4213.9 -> 12.4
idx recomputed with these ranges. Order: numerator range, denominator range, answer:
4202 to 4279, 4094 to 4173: 1.12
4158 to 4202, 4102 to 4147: 1.02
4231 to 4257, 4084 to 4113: 1.12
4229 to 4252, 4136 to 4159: 1.17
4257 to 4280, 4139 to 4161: 1.19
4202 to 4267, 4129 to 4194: 1.12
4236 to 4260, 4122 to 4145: 1.20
